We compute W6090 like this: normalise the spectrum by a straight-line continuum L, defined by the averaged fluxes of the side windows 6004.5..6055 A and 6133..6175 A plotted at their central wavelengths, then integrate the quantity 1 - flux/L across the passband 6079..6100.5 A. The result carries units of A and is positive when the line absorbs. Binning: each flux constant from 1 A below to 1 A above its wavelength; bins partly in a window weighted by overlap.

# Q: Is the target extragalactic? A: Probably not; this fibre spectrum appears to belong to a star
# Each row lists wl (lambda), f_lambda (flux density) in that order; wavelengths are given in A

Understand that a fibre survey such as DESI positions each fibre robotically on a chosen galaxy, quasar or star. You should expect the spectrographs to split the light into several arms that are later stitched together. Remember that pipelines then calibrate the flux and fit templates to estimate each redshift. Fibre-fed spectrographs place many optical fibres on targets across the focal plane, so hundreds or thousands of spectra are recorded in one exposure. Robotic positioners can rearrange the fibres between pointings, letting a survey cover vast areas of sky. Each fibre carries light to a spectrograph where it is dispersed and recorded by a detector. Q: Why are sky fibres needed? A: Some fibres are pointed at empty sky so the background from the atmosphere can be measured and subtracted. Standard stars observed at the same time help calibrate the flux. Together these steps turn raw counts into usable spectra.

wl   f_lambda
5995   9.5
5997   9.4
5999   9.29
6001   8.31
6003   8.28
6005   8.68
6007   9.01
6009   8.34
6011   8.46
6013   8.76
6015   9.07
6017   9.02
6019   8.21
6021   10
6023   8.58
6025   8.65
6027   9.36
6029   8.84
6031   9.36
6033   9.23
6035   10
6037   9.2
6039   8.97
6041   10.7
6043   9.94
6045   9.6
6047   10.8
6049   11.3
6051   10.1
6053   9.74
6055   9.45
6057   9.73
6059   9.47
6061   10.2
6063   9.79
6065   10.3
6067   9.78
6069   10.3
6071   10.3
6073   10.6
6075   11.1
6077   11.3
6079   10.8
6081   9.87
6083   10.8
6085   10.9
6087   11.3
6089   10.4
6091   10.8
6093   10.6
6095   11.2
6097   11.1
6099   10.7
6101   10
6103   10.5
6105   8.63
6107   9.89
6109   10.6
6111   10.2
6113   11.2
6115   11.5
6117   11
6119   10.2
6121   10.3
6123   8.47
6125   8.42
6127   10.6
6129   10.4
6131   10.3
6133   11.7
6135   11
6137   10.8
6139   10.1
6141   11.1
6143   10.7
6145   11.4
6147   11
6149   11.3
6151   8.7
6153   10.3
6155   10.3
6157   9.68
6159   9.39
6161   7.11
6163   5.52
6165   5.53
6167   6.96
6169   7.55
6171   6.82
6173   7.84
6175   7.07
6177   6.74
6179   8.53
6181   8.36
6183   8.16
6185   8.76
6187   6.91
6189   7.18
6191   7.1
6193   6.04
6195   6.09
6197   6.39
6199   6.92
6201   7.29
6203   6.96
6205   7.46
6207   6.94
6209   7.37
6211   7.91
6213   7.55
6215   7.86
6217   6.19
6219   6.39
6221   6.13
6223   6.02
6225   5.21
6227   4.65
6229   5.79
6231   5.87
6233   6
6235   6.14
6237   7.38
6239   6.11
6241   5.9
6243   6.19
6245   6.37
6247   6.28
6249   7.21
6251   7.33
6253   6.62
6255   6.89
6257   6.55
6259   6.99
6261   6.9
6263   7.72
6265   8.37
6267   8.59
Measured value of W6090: -3.4 A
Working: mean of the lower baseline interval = 9.37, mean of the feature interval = 10.8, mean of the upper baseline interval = 9.17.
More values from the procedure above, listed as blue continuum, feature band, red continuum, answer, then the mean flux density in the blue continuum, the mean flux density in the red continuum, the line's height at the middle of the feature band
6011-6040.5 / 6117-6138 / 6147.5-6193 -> -4.9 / 9.1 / 7.98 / 8.31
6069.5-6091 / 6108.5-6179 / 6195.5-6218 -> -3.8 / 10.7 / 7.14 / 8.93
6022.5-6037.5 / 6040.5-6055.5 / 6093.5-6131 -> -1.3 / 9.17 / 10.3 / 9.41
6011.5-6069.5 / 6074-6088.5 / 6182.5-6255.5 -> -3.1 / 9.59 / 6.68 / 8.92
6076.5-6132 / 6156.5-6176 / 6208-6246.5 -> 2.6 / 10.4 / 6.37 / 8.38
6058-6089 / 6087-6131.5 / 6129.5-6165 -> -0.7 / 10.5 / 9.9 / 10.2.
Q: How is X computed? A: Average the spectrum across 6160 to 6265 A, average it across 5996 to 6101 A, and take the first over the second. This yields 0.7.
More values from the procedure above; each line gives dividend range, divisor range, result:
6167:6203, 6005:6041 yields 0.80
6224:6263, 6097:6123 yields 0.62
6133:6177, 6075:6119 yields 0.85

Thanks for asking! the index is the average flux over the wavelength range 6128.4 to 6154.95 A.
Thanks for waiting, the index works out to 10.7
